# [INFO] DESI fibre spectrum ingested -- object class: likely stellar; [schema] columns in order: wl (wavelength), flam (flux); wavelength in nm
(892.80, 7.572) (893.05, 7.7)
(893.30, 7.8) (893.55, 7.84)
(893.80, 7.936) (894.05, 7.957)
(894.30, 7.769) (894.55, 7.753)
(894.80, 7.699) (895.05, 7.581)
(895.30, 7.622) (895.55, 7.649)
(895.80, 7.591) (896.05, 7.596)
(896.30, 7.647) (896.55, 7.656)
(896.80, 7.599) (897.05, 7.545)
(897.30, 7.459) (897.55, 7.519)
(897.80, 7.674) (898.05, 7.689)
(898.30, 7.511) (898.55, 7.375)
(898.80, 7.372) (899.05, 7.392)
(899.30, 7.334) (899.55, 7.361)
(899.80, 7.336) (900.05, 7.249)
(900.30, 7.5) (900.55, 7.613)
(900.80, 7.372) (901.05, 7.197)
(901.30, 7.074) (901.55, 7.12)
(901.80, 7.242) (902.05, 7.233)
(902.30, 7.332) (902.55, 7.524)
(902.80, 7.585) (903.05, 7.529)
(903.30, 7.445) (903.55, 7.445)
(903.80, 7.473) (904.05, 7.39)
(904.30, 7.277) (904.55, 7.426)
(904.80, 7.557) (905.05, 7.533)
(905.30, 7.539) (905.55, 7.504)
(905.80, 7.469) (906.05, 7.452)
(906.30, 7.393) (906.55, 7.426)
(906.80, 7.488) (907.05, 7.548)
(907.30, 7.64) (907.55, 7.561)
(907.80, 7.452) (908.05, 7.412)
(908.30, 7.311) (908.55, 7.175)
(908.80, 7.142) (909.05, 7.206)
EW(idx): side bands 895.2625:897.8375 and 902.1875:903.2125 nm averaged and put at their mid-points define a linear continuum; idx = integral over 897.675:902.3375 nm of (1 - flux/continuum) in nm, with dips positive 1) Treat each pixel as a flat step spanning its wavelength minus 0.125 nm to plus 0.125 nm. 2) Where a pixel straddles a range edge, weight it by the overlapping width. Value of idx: 0.10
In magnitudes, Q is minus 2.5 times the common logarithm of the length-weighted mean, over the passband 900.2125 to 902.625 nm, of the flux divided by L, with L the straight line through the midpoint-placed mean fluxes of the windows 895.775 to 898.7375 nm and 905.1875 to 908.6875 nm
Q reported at 0.030 mag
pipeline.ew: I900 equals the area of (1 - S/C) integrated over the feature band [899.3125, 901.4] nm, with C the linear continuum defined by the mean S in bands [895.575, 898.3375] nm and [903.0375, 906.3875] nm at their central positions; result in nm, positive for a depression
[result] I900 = 0.05 nm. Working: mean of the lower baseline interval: 7.59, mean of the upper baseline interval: 7.46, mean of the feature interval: 7.34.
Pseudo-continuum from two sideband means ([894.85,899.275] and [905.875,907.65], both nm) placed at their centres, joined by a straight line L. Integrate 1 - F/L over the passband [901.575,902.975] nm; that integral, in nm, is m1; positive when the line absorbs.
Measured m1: 0.03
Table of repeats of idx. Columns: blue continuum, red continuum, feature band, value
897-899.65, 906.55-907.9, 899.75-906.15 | 0.09 nm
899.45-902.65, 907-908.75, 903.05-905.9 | -0.04 nm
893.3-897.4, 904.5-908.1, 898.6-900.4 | 0.06 nm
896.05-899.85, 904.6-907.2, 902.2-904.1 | 0.01 nm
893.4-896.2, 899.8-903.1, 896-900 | 0.02 nm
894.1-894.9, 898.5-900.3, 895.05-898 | 0.00 nm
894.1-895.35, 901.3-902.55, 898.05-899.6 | 0.01 nm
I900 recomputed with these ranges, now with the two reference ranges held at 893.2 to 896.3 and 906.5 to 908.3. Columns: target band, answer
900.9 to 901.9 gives 0.06 nm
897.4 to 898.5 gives 0.01 nm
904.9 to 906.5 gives 0.01 nm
